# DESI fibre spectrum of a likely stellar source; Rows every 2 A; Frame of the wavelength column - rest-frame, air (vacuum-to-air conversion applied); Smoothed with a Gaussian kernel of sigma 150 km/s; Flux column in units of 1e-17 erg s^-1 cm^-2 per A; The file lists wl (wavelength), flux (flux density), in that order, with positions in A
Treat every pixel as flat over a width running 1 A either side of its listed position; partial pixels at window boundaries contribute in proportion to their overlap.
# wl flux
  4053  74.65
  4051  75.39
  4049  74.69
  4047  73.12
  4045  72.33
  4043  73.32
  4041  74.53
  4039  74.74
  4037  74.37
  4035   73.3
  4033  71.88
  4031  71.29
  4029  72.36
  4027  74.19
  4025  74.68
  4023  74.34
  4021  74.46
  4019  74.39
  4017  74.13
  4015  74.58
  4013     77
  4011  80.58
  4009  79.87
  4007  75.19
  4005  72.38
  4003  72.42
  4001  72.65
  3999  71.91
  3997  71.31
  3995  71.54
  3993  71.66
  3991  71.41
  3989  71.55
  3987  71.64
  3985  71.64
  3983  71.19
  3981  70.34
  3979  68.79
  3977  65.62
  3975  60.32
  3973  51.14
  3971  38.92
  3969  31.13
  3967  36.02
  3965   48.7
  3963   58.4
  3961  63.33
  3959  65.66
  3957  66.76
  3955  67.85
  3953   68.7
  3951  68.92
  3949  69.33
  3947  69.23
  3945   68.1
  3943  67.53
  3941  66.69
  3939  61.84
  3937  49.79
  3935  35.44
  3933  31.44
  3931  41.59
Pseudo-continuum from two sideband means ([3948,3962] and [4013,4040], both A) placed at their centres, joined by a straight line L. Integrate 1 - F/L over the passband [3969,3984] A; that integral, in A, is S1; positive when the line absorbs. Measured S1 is 2.25 A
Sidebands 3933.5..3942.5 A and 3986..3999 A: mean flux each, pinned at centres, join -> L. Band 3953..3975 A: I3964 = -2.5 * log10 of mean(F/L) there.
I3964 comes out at 0.14 mag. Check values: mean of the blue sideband 53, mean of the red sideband 71.5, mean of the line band 53.9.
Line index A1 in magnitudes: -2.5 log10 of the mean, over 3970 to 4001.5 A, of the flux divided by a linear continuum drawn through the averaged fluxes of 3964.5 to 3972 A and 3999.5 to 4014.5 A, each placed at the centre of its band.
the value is -0.22 mag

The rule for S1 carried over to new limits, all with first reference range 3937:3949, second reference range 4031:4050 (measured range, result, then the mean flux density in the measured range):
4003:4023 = -1.2 A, 75.6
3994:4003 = -0.2 A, 71.9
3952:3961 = 0.0 A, 66.8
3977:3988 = -0.2 A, 70.3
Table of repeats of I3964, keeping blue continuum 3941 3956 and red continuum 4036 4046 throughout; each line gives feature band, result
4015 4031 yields -0.02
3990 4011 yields -0.03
